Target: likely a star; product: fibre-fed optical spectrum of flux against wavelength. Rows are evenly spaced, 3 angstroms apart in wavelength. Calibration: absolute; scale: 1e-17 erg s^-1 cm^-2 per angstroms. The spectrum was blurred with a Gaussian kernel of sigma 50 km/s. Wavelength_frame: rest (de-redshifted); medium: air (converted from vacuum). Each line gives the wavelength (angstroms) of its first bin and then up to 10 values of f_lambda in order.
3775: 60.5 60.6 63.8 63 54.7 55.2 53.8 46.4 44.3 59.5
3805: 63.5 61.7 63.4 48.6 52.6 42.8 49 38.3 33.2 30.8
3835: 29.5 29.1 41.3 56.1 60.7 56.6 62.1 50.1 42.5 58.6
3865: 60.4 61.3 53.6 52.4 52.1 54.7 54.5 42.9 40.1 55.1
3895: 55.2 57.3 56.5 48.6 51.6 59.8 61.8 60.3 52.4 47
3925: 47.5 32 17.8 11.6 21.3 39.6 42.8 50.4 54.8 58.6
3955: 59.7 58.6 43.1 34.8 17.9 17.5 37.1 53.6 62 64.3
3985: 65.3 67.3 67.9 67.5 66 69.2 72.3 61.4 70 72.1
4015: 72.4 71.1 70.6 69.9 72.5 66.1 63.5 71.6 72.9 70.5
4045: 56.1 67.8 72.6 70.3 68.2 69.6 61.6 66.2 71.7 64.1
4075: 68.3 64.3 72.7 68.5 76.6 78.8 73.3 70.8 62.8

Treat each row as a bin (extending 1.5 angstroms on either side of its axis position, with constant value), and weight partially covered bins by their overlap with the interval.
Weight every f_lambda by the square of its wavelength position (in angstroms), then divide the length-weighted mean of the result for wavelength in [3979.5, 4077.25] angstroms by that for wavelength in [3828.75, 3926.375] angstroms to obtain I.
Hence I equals 1.4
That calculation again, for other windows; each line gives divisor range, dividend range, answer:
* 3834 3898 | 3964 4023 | 1.25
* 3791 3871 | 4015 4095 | 1.55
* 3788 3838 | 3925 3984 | 0.93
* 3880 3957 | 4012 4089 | 1.55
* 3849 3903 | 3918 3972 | 0.76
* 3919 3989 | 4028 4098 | 1.66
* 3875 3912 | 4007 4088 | 1.42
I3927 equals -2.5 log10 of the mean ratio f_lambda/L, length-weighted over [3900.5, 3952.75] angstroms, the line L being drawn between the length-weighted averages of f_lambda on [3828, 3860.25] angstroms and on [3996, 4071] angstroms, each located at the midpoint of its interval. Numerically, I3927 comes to 0.221 mag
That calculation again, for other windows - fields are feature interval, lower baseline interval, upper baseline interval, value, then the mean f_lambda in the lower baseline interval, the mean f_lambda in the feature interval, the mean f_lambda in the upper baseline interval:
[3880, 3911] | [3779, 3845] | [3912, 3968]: -0.161 mag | 49.2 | 52.2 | 42.8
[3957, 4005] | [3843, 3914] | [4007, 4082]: 0.173 mag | 54.3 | 54.1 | 68.6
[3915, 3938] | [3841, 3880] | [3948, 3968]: 0.356 mag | 55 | 36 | 47.3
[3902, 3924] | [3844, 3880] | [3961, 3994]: -0.032 mag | 55.5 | 54.4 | 49.4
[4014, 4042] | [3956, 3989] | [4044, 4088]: -0.177 mag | 47.3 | 70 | 67.9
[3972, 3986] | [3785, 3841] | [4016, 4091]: 0.102 mag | 47.5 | 56.8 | 69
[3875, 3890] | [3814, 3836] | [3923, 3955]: -0.238 mag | 40.3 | 49.3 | 38.8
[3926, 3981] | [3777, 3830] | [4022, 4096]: 0.489 mag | 53.1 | 39.9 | 69.1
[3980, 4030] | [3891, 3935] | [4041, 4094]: -0.138 mag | 48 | 68.6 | 68.9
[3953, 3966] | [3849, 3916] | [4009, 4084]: 0.253 mag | 54.1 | 48.2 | 68.6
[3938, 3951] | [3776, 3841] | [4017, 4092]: 0.287 mag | 49.6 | 46.4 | 69.1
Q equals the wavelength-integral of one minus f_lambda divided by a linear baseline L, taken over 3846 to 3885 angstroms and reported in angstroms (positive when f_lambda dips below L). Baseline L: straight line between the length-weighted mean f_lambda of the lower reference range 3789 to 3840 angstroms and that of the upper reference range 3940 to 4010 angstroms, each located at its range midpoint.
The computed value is -4.6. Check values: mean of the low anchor 47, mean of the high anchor 54.4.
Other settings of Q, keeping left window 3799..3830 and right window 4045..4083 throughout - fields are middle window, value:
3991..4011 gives -1.37 angstroms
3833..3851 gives 2.81 angstroms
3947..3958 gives 0.51 angstroms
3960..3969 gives 4.50 angstroms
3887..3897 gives 1.10 angstroms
